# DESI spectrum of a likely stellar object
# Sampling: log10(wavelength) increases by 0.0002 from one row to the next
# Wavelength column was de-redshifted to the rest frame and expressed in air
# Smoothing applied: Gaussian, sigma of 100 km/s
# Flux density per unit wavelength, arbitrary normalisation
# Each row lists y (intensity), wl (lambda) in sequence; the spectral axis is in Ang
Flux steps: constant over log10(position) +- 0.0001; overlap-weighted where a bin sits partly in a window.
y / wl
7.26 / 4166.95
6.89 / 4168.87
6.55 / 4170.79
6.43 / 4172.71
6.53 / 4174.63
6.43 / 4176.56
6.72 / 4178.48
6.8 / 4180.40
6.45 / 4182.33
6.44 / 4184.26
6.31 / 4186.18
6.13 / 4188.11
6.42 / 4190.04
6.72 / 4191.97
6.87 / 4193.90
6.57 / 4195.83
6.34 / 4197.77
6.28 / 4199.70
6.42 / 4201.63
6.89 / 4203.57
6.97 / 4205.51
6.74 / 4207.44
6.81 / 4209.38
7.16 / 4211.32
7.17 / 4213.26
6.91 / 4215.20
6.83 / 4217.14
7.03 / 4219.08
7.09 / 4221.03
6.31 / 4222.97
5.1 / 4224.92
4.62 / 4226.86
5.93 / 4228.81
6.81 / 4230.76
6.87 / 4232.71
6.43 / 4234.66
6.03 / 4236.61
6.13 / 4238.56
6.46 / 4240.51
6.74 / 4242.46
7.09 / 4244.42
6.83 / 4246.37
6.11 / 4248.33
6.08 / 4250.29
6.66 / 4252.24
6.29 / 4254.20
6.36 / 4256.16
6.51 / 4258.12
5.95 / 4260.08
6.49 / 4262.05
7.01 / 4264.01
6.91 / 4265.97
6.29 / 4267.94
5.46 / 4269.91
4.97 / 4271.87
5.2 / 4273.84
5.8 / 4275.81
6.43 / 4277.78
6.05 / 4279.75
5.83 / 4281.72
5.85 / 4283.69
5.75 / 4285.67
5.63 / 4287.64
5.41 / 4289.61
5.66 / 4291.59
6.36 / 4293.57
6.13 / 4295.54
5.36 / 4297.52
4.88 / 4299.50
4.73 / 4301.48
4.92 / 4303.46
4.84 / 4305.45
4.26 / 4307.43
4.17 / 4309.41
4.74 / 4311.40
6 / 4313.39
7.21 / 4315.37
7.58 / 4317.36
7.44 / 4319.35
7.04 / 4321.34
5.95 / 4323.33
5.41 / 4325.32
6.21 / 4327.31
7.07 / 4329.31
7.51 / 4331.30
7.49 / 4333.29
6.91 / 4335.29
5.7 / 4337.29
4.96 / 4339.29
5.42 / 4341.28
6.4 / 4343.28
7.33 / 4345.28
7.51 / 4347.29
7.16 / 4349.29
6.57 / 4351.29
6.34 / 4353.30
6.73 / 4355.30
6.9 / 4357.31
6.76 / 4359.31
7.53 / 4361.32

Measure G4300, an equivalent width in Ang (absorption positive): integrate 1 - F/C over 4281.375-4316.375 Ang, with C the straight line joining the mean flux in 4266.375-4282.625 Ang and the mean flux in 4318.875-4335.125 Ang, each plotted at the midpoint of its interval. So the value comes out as 4.5 Ang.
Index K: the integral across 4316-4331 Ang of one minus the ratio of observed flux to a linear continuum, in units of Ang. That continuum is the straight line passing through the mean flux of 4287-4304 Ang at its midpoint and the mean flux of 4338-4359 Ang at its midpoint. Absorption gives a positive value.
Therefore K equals -1.7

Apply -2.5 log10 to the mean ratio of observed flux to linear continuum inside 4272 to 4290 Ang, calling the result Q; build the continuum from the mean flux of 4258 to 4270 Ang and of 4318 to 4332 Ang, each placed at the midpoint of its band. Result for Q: 0.13 mag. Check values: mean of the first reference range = 6.43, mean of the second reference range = 6.67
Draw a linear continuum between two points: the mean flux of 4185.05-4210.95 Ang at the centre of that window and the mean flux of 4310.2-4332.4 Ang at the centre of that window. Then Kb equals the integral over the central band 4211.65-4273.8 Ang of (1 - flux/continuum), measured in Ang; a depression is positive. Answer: 2.0 Ang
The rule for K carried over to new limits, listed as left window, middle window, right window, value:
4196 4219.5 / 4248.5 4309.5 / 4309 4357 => 7.76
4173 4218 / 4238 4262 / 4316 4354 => 0.73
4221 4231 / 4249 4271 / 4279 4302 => -2.41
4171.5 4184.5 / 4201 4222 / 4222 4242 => -2.21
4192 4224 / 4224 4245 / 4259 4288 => 0.84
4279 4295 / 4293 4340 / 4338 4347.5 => 0.59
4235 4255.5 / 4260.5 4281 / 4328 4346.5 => 1.31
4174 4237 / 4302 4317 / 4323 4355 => 2.91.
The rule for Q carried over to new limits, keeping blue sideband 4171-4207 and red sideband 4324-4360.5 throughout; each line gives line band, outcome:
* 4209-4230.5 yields 0.02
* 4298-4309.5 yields 0.36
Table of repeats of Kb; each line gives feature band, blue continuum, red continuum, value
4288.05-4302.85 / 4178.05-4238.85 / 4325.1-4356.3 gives 2.4 Ang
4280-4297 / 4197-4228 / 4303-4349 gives 1.3 Ang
